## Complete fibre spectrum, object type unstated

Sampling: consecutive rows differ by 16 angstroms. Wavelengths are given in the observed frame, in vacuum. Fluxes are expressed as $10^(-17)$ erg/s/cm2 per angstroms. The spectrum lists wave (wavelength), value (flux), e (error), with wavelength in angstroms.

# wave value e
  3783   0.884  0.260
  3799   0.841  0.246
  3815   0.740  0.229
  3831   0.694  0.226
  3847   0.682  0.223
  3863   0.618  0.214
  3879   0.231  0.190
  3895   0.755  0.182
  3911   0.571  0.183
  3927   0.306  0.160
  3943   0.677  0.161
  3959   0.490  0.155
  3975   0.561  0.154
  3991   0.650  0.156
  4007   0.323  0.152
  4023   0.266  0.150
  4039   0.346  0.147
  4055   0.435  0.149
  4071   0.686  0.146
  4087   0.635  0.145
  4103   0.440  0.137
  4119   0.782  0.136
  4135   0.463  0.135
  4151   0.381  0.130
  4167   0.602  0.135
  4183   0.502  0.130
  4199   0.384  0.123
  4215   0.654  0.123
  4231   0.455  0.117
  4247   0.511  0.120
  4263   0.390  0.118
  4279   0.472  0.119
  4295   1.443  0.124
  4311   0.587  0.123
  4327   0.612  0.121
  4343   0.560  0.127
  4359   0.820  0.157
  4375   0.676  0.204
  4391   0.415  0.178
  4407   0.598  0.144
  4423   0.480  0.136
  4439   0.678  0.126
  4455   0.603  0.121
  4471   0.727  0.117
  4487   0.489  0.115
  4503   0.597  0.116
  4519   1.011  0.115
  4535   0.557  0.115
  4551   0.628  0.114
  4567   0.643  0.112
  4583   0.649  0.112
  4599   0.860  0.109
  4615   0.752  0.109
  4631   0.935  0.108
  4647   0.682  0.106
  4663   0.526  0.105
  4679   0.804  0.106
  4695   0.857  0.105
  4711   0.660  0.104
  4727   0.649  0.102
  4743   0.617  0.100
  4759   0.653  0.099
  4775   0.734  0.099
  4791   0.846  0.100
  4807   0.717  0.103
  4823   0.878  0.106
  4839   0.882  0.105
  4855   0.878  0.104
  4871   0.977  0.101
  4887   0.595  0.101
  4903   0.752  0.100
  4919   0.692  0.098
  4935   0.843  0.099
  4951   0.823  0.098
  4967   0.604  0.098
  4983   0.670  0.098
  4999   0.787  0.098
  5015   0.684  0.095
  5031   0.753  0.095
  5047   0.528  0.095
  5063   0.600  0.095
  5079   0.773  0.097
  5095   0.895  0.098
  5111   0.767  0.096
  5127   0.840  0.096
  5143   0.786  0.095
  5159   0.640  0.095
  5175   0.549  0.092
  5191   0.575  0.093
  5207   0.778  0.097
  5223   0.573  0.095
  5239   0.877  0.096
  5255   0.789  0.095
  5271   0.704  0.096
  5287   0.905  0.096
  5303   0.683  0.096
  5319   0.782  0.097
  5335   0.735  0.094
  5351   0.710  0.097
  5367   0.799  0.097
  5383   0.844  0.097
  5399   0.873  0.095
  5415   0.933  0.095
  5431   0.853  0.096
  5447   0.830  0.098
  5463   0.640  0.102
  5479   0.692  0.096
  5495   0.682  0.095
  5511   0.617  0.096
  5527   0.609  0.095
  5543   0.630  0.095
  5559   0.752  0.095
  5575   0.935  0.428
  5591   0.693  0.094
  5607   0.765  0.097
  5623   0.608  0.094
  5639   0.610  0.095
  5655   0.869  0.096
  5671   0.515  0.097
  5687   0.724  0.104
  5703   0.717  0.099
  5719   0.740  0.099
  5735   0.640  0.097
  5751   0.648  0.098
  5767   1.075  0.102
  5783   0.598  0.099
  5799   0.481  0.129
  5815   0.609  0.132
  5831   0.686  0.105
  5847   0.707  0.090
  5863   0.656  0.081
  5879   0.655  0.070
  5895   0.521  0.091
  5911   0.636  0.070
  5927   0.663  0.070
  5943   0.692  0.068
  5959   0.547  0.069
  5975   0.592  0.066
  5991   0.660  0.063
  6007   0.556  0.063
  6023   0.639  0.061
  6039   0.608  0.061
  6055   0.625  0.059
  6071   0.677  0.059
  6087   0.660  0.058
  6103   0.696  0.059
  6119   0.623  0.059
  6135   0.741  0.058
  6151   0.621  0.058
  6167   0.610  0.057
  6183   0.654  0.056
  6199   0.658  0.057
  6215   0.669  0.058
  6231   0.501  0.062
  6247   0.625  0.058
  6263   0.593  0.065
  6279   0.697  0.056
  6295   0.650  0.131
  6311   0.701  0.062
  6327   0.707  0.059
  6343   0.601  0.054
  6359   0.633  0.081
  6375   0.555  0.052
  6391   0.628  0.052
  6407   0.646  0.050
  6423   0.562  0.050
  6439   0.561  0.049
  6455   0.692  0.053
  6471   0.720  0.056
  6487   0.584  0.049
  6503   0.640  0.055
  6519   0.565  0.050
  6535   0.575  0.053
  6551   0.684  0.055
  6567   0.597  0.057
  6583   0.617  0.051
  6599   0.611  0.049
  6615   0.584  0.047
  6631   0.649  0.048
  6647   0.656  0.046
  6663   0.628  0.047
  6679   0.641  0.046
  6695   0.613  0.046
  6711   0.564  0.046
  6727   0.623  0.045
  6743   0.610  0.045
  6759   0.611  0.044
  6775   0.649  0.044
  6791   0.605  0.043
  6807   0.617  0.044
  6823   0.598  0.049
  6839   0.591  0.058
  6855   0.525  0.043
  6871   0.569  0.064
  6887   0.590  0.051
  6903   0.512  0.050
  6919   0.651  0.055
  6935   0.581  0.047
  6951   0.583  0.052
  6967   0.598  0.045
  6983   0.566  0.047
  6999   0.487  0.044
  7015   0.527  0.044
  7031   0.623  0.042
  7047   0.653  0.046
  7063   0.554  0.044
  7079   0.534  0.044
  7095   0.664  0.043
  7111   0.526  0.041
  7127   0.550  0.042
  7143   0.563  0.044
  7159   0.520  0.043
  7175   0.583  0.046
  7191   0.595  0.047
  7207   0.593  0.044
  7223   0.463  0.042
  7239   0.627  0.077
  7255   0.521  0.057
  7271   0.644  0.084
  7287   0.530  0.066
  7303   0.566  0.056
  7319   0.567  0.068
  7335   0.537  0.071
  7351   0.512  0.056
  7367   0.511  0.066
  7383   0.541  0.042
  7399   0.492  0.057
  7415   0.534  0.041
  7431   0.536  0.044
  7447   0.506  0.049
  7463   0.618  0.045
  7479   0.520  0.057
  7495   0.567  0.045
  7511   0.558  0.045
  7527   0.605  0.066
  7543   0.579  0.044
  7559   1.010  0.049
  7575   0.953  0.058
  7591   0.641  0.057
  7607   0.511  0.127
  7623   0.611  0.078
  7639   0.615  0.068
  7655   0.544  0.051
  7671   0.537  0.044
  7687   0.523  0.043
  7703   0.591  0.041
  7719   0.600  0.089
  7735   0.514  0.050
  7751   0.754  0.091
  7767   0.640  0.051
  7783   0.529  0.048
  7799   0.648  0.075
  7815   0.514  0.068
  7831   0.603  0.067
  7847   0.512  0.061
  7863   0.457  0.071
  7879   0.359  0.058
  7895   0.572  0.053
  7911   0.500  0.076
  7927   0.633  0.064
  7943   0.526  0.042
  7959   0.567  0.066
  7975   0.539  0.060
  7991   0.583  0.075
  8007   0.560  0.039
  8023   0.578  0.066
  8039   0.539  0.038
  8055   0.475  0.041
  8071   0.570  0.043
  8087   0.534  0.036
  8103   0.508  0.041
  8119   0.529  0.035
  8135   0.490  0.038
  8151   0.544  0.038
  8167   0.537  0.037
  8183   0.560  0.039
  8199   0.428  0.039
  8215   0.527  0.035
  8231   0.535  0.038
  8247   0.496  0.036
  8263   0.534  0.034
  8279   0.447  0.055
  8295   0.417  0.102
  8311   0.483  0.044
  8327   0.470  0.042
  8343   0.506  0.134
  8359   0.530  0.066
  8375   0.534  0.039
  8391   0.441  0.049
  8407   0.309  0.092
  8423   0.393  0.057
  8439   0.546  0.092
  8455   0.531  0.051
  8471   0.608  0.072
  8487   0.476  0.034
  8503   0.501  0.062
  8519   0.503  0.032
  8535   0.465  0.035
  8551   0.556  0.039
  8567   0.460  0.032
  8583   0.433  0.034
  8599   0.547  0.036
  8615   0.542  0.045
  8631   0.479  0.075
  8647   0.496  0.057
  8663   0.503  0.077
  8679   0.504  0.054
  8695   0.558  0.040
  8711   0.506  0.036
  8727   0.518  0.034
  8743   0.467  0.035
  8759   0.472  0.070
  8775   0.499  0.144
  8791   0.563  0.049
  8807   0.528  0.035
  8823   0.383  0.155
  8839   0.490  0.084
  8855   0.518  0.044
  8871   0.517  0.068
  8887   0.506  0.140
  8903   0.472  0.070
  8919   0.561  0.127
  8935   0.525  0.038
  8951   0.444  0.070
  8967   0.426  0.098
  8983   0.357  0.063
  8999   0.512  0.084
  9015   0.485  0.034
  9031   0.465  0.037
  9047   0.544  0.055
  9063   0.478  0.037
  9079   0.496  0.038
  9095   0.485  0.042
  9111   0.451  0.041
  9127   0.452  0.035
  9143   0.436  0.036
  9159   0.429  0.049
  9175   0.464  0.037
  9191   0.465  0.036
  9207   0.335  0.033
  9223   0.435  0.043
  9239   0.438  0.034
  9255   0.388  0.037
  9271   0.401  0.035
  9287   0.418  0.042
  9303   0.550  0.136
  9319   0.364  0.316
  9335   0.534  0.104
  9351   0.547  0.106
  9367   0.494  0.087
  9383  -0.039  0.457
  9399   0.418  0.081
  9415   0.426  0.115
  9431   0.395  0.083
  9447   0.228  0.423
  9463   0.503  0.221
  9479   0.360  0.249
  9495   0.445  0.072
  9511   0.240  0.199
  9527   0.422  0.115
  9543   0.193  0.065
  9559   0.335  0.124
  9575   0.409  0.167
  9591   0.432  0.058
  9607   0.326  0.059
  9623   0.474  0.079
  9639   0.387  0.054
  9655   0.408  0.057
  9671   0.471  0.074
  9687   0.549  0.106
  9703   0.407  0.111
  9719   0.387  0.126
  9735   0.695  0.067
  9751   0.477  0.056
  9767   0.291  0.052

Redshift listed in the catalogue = 0.15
